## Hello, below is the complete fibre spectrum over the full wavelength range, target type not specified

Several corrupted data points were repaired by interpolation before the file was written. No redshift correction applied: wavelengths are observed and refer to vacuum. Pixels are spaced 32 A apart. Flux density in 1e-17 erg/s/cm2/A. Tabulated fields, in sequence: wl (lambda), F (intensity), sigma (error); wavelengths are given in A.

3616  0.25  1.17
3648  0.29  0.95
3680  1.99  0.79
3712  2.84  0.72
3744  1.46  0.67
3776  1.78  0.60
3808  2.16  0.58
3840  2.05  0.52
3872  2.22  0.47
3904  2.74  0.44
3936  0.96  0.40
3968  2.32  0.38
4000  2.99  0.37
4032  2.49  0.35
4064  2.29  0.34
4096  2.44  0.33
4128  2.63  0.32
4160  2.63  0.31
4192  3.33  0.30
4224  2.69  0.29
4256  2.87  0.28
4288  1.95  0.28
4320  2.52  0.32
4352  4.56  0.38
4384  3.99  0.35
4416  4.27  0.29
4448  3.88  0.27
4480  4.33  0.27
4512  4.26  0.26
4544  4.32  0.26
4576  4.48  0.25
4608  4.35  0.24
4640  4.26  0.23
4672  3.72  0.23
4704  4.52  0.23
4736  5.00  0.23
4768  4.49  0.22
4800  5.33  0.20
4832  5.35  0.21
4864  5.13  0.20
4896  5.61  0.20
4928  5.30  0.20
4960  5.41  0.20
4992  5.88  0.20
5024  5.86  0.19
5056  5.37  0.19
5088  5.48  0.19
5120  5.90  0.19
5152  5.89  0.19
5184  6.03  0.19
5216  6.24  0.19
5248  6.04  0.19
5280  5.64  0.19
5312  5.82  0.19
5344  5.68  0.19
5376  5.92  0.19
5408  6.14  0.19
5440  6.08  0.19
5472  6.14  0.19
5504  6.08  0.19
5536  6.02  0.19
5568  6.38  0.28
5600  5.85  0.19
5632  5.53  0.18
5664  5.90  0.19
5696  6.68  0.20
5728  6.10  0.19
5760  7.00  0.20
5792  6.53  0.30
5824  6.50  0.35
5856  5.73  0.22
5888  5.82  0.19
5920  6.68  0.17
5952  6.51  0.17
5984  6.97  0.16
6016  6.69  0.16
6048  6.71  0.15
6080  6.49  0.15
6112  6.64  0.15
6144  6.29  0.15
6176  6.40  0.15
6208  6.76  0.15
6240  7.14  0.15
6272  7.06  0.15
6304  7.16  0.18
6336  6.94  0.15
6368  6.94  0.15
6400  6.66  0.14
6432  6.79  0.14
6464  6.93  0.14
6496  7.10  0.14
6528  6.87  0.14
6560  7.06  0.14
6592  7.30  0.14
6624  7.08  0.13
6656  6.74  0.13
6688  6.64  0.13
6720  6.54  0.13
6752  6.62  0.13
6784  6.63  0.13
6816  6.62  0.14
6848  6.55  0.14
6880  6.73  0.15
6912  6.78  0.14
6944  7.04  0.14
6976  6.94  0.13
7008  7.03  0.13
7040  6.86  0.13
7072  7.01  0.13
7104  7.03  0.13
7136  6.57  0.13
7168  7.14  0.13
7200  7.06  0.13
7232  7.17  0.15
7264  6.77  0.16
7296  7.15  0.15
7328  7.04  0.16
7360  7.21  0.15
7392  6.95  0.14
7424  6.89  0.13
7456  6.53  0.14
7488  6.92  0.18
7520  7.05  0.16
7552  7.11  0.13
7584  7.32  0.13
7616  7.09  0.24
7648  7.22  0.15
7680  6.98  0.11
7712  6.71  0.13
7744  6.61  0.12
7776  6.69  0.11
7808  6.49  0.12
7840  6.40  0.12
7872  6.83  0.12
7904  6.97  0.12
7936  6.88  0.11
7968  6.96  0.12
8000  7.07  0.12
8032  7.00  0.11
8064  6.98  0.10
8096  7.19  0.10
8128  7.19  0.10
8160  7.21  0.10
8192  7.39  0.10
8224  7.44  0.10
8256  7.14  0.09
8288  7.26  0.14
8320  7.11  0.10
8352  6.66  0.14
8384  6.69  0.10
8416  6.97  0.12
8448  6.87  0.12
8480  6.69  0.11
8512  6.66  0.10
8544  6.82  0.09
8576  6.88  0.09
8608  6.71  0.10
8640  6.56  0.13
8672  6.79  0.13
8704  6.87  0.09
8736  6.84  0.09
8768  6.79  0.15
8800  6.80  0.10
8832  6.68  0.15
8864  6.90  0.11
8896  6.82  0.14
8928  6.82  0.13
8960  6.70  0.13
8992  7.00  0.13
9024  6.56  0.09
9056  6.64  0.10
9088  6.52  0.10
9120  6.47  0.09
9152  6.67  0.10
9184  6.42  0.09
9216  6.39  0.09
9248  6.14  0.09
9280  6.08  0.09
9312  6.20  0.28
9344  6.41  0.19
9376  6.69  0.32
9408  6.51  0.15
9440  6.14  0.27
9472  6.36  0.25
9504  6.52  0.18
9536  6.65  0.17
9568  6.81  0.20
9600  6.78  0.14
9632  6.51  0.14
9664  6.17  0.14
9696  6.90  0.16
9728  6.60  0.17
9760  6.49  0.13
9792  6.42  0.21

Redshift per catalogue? 0.09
